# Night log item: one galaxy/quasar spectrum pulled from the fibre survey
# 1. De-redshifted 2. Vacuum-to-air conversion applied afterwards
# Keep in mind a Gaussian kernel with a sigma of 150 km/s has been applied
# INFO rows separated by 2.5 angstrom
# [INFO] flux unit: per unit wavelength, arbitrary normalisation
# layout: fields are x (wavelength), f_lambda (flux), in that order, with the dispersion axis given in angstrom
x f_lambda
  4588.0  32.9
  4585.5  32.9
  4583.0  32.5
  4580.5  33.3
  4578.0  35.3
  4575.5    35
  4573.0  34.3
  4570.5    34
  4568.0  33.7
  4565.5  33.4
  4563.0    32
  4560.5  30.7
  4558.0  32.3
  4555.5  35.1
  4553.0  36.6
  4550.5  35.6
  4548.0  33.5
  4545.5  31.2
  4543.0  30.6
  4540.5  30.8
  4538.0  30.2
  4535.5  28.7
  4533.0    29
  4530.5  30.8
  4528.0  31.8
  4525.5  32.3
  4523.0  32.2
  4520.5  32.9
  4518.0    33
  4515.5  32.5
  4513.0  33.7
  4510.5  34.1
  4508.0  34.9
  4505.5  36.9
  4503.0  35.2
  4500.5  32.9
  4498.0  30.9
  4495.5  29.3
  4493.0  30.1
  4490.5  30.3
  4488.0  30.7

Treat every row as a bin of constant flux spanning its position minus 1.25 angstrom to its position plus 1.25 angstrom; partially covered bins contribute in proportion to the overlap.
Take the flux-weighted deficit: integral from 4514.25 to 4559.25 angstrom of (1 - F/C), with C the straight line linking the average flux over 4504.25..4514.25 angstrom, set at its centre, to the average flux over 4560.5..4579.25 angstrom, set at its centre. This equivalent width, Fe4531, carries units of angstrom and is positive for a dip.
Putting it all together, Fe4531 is 2.87 angstrom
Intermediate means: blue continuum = 34.9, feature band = 32.2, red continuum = 33.7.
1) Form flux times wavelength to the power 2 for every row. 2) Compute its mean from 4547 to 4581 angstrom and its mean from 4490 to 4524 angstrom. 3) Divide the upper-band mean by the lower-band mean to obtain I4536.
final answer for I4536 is 1.06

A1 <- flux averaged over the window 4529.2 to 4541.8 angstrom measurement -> 29.9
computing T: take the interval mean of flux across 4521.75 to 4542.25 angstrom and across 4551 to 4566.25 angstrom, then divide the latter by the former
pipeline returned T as 1.09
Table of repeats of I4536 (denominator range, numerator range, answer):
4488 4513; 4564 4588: 1.07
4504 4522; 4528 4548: 0.91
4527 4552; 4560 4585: 1.09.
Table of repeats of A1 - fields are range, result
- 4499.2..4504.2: 34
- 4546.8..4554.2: 35.2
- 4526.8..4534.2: 30.5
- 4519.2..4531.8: 32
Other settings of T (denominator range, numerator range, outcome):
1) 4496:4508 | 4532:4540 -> 0.87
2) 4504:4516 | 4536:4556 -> 0.95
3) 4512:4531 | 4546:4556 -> 1.08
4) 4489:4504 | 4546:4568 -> 1.07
